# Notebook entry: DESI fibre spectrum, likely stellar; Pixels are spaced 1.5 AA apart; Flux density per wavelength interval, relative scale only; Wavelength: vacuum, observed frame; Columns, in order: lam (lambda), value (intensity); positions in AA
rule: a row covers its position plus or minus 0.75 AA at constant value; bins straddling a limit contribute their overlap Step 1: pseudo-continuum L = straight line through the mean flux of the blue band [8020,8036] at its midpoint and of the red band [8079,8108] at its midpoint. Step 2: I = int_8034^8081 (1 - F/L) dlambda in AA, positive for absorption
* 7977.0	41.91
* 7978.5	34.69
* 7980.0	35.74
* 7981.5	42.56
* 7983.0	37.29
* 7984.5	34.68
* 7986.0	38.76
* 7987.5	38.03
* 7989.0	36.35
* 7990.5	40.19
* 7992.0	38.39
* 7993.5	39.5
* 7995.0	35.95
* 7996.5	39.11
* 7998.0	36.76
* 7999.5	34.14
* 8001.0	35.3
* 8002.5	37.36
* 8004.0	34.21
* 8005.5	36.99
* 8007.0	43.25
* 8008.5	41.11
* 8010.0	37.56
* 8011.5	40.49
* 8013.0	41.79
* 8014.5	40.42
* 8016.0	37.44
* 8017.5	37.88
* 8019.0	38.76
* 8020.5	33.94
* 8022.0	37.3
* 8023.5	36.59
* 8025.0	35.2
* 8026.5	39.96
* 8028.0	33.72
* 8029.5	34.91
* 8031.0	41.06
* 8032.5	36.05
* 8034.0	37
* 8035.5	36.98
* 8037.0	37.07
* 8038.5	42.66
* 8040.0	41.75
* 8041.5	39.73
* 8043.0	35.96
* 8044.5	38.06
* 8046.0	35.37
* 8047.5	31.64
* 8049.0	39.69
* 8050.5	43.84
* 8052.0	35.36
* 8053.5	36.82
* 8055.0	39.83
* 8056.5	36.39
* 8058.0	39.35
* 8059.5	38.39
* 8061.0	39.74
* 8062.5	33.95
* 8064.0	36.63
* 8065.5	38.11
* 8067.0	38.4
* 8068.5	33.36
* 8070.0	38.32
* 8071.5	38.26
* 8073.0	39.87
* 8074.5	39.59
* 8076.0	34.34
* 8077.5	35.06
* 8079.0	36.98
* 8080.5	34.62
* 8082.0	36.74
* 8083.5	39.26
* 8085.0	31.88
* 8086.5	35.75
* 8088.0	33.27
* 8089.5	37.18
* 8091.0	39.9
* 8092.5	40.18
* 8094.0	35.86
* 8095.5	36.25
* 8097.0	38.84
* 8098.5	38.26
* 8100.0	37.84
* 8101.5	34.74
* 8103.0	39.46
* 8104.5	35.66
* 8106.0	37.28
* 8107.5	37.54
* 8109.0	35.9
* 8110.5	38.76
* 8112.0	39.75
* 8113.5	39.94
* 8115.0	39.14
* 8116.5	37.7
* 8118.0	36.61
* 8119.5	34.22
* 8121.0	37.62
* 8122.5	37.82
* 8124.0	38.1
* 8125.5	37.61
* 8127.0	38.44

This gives -1.1 AA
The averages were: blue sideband 36.6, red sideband 36.9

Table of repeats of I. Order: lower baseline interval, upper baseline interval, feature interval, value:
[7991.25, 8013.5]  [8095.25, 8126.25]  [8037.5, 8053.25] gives -0.2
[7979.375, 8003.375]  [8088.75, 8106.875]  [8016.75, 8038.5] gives 0.3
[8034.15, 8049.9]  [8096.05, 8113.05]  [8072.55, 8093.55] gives 0.6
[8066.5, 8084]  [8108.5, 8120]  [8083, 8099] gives 0.2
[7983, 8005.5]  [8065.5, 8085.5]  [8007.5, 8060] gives -1.6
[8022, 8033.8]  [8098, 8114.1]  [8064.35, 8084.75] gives 0.2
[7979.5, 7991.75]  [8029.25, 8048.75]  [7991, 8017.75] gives -0.2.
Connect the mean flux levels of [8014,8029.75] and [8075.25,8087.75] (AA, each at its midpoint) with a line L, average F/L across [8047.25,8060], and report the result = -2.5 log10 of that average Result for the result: -0.058 mag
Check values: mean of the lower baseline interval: 36.9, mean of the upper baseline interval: 35.5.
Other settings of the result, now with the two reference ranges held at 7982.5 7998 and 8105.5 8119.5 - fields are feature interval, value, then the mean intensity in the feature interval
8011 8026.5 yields -0.007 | 38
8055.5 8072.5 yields 0.012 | 37.4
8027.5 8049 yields 0.012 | 37.4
